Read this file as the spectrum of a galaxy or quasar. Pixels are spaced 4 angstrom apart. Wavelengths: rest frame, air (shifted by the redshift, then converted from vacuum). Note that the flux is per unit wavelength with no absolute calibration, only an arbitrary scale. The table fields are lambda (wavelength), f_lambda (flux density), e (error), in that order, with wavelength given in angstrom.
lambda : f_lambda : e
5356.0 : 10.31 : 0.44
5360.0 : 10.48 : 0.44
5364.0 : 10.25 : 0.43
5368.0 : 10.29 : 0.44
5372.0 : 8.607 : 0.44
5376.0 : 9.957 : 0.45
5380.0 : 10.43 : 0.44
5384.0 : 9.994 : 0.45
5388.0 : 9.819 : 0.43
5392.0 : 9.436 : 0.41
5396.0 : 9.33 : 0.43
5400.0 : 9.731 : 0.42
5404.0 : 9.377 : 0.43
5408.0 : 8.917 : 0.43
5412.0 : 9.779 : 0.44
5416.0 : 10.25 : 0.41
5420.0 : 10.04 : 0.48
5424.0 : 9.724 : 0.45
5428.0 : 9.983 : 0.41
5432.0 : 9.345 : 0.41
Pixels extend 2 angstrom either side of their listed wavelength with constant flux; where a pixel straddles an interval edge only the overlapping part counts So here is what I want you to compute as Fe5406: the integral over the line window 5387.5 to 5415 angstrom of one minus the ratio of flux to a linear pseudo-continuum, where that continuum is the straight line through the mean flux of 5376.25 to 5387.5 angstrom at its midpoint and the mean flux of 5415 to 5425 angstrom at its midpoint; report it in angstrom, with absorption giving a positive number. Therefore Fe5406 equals 1.6 angstrom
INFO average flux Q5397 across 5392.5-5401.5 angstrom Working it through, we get 9.5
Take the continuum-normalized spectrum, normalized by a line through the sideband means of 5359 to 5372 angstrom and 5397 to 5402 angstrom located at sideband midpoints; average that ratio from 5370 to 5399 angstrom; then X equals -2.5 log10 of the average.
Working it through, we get 0.02 mag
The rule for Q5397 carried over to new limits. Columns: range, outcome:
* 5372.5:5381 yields 9.89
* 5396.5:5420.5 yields 9.64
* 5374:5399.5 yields 9.82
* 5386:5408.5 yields 9.47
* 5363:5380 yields 9.83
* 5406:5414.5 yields 9.4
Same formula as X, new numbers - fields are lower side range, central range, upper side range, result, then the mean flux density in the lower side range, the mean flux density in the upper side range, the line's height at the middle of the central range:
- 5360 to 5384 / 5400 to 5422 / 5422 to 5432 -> 0.01 mag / 9.96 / 9.75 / 9.81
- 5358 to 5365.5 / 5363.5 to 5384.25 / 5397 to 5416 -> 0.03 mag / 10.4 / 9.53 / 10.1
